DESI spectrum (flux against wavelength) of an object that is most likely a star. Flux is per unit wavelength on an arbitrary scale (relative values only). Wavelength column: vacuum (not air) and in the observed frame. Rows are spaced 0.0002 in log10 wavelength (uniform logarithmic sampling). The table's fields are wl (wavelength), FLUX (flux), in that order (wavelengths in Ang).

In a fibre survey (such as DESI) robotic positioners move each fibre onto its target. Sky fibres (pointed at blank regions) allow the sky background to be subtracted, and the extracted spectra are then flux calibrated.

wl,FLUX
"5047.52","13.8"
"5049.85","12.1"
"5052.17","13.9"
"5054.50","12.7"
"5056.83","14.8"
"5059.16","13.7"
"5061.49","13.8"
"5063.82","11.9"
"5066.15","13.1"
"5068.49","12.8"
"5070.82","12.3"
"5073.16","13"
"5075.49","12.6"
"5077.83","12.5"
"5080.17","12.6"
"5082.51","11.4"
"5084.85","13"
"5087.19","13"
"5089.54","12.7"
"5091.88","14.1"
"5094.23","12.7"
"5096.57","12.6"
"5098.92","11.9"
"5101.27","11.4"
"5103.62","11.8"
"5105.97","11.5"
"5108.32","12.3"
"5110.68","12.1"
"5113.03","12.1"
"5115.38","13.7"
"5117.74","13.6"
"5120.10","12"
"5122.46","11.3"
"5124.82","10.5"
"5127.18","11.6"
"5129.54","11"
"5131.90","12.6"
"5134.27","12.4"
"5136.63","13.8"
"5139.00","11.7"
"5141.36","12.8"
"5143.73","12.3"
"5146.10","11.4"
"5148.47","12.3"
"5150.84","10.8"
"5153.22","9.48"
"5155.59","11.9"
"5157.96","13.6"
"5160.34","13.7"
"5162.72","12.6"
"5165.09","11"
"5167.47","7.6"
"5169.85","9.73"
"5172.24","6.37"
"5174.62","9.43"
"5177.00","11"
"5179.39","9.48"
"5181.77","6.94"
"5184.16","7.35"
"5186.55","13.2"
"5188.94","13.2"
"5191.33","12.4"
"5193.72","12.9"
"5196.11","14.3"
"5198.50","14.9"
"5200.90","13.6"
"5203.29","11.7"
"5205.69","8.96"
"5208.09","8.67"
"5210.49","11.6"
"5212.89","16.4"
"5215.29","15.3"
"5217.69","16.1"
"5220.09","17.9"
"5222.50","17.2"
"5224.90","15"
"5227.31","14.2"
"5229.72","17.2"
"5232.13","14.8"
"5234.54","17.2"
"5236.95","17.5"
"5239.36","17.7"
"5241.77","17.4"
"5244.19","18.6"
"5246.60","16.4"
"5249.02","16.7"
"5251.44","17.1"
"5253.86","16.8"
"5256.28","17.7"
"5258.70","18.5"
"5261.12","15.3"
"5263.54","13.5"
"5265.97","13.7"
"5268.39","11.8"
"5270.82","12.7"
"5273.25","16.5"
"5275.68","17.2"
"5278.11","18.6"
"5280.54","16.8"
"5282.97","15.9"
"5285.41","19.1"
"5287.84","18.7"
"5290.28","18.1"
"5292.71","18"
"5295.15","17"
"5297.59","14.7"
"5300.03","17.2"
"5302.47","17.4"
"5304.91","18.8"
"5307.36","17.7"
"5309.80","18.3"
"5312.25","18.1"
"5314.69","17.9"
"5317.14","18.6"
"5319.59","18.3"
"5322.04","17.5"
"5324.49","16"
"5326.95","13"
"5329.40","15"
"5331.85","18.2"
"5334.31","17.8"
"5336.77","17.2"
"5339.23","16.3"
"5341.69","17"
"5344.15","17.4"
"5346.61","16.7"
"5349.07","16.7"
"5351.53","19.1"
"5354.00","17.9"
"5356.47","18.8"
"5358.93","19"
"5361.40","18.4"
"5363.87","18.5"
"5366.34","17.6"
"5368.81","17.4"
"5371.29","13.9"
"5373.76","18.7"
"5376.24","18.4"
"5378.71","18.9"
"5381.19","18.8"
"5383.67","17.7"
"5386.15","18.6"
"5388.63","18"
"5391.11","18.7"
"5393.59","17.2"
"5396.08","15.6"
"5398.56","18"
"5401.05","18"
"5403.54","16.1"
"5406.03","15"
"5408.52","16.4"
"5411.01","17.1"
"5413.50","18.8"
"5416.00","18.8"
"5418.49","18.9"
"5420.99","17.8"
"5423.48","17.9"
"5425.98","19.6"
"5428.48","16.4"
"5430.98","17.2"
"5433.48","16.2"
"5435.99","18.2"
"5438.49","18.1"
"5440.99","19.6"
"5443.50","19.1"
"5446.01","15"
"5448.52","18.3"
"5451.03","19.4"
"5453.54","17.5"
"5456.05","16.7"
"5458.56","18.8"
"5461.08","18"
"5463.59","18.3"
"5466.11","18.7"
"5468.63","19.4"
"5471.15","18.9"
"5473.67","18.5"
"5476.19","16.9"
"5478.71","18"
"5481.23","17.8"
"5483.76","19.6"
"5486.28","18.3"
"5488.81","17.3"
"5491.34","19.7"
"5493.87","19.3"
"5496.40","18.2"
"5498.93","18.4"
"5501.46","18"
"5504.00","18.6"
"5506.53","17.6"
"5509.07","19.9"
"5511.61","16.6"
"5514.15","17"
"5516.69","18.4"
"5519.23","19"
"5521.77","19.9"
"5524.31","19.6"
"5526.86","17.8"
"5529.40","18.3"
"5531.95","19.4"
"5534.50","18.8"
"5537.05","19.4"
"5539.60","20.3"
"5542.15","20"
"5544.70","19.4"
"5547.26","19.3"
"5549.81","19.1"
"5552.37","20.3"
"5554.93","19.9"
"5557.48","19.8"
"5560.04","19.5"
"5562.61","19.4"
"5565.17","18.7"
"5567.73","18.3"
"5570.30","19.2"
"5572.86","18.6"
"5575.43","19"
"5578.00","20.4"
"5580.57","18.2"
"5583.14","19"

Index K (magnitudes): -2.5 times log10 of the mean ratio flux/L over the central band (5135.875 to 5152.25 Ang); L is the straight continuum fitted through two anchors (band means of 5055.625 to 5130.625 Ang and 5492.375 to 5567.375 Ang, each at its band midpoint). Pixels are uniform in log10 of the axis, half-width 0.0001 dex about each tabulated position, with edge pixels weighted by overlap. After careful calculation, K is 0.099 mag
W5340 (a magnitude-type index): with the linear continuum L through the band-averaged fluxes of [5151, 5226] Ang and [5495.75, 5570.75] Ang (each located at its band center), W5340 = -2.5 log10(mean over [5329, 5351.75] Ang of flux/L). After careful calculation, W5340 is -0.14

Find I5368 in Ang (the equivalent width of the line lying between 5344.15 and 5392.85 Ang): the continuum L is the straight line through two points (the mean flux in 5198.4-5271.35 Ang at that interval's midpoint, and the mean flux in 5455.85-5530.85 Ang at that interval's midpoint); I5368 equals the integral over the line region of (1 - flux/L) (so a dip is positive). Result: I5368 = -3.1 Ang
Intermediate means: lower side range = 15.3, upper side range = 18.4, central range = 18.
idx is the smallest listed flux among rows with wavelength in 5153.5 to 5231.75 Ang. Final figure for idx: 6.37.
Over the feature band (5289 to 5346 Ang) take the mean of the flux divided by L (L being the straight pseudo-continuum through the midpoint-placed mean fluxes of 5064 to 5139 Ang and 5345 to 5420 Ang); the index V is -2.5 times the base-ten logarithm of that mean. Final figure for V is -0.046 mag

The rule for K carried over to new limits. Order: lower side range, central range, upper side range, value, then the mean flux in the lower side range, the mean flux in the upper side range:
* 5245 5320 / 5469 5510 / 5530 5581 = 0.018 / 16.9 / 19.4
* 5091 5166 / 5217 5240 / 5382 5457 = -0.172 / 12.1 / 17.7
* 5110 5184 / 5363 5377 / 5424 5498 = -0.077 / 11.3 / 18.2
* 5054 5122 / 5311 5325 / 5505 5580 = -0.124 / 12.7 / 19.1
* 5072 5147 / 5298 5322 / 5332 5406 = -0.093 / 12.3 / 17.6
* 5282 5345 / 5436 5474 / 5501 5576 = 0.004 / 17.3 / 19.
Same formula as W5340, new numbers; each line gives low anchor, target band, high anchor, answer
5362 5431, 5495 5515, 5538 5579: 0.05 mag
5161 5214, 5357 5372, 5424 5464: -0.12 mag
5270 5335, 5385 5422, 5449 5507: 0.02 mag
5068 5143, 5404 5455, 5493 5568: -0.02 mag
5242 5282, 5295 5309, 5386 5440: -0.04 mag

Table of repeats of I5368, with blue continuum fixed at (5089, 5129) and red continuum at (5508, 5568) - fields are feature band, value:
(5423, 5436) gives -0.1 Ang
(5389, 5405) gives -0.4 Ang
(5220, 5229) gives -1.2 Ang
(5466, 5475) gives -0.4 Ang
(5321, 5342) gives -0.8 Ang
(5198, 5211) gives 2.2 Ang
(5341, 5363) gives -2.5 Ang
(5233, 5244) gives -2.5 Ang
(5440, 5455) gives -0.4 Ang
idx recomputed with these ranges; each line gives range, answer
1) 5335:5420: 13.9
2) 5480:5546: 16.6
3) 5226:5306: 11.8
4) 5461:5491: 16.9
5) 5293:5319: 14.7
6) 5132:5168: 7.6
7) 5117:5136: 10.5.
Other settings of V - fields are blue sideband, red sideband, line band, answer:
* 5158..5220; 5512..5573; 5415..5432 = -0.09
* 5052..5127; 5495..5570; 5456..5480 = -0.02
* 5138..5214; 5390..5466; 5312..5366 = -0.13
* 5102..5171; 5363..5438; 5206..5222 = -0.05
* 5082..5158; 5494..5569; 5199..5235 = -0.04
